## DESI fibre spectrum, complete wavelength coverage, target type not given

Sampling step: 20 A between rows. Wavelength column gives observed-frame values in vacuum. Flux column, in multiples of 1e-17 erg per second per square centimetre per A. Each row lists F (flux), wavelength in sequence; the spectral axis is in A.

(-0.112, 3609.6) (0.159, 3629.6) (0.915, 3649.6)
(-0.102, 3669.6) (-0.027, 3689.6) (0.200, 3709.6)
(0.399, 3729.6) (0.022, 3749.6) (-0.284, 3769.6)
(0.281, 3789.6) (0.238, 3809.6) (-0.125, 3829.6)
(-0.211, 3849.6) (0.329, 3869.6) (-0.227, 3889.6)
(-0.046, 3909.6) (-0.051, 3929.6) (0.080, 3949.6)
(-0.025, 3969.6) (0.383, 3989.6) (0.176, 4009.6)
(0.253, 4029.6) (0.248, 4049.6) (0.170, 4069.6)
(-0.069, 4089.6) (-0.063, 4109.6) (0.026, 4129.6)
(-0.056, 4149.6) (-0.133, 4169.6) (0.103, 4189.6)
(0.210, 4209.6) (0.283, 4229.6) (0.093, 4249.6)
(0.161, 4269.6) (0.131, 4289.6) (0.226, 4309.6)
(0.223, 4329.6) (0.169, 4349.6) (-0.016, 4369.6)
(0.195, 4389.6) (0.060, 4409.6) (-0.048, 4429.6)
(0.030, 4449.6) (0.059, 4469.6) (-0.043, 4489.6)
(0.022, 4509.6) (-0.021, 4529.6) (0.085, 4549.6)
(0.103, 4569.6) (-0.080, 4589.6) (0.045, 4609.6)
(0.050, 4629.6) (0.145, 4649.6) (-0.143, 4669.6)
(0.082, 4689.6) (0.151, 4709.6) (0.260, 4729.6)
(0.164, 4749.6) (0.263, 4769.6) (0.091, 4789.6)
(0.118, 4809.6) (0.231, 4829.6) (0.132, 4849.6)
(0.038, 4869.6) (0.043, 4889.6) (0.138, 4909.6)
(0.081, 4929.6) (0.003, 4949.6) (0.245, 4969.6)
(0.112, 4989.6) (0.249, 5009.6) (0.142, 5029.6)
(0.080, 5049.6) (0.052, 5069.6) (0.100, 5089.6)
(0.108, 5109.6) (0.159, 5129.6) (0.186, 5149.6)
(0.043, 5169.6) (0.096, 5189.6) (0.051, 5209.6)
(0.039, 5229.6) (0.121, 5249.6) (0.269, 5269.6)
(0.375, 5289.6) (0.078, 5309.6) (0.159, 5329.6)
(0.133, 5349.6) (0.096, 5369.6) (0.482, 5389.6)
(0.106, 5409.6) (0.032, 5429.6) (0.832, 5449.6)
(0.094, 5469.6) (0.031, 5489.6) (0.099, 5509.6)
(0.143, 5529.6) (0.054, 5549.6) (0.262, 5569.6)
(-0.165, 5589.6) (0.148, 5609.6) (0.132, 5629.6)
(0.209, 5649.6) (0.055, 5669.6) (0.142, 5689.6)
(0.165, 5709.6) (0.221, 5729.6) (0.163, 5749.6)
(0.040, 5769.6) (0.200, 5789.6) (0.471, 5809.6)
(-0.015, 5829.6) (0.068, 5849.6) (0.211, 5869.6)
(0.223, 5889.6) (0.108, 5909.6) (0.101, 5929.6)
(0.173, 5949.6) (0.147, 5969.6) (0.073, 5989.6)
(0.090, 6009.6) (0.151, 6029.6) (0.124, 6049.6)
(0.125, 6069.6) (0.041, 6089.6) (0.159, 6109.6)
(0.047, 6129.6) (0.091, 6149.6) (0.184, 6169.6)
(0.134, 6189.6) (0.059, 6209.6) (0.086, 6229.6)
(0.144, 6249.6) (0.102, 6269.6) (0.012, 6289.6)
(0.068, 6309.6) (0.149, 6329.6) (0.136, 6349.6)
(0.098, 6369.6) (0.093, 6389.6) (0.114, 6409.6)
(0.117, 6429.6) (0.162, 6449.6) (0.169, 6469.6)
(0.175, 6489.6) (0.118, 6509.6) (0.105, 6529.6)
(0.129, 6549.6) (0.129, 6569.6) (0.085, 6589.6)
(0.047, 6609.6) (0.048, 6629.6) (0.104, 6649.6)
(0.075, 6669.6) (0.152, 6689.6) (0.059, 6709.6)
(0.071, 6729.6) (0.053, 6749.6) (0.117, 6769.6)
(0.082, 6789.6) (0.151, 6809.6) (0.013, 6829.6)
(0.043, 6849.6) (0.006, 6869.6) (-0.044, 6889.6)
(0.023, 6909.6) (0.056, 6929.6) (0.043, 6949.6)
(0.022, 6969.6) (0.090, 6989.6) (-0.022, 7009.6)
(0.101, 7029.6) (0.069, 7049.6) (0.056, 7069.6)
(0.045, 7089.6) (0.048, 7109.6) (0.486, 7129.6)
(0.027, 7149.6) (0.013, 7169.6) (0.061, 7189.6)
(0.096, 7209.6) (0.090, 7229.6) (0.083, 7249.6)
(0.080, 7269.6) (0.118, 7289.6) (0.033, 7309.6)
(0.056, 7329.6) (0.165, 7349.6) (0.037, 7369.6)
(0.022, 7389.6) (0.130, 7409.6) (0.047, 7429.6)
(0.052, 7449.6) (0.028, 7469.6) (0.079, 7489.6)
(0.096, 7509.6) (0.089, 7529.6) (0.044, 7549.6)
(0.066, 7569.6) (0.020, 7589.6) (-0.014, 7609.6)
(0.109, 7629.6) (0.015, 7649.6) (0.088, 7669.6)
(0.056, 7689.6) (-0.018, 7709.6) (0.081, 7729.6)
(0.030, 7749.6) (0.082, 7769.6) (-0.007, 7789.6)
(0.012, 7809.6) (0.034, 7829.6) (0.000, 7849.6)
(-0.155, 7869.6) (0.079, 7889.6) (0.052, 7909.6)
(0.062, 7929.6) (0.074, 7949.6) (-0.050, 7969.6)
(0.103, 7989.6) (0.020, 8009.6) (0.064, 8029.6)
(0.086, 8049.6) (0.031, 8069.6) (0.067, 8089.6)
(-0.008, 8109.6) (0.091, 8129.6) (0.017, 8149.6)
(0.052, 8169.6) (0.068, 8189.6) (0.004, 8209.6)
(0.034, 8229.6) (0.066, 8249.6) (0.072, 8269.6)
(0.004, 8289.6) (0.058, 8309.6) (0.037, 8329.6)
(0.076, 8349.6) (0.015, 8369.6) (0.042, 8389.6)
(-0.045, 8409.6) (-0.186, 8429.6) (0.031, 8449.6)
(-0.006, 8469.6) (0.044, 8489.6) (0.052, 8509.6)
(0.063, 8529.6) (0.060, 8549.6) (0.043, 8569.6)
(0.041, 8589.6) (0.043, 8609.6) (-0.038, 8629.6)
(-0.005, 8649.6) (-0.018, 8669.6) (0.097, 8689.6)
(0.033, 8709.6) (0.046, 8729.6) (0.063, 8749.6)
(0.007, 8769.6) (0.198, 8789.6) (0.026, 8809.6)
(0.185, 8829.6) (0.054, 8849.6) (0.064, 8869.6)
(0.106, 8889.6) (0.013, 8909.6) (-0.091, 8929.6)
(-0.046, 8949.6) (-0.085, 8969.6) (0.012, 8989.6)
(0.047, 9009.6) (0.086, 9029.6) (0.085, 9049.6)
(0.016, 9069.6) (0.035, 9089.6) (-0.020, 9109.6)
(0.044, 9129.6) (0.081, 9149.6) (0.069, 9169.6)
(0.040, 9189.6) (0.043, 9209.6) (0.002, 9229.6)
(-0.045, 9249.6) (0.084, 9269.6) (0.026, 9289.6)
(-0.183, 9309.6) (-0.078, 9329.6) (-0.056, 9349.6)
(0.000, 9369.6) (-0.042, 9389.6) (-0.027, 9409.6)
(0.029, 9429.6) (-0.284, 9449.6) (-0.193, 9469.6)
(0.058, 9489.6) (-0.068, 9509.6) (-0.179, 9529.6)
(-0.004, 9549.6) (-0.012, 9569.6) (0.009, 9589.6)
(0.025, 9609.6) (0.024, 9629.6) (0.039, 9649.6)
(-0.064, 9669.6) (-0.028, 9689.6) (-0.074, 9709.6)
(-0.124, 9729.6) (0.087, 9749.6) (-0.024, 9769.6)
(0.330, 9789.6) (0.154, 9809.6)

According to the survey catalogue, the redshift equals 0.086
